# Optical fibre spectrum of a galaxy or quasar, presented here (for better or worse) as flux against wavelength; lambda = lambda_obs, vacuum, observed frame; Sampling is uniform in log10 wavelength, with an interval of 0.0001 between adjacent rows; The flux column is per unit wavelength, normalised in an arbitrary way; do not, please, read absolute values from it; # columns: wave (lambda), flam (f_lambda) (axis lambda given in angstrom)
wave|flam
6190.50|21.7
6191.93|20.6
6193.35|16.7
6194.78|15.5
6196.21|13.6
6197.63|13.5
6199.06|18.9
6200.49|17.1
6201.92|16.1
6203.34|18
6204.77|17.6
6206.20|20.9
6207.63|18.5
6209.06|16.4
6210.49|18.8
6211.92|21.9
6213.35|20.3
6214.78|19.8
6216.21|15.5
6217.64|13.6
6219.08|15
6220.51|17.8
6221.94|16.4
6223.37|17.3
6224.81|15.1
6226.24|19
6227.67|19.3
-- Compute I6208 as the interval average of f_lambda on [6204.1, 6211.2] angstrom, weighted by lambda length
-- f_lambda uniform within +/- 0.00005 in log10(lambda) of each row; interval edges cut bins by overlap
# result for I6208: 18.4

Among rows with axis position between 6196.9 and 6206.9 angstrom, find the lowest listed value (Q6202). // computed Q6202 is 13.5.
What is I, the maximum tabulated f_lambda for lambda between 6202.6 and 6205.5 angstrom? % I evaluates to 18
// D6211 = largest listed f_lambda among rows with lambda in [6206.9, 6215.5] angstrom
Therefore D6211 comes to 21.9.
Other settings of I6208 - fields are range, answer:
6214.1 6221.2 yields 16.3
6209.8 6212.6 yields 20.3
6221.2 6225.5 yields 16.3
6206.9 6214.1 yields 19.2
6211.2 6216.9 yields 19.4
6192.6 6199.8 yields 15.7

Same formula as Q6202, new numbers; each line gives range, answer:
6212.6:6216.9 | 15.5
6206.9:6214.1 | 16.4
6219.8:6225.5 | 15.1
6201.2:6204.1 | 16.1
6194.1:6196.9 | 13.6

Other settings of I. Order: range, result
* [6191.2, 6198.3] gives 20.6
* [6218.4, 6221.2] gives 17.8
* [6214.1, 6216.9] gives 19.8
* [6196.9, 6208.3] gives 20.9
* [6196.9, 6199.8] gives 18.9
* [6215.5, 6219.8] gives 15.5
